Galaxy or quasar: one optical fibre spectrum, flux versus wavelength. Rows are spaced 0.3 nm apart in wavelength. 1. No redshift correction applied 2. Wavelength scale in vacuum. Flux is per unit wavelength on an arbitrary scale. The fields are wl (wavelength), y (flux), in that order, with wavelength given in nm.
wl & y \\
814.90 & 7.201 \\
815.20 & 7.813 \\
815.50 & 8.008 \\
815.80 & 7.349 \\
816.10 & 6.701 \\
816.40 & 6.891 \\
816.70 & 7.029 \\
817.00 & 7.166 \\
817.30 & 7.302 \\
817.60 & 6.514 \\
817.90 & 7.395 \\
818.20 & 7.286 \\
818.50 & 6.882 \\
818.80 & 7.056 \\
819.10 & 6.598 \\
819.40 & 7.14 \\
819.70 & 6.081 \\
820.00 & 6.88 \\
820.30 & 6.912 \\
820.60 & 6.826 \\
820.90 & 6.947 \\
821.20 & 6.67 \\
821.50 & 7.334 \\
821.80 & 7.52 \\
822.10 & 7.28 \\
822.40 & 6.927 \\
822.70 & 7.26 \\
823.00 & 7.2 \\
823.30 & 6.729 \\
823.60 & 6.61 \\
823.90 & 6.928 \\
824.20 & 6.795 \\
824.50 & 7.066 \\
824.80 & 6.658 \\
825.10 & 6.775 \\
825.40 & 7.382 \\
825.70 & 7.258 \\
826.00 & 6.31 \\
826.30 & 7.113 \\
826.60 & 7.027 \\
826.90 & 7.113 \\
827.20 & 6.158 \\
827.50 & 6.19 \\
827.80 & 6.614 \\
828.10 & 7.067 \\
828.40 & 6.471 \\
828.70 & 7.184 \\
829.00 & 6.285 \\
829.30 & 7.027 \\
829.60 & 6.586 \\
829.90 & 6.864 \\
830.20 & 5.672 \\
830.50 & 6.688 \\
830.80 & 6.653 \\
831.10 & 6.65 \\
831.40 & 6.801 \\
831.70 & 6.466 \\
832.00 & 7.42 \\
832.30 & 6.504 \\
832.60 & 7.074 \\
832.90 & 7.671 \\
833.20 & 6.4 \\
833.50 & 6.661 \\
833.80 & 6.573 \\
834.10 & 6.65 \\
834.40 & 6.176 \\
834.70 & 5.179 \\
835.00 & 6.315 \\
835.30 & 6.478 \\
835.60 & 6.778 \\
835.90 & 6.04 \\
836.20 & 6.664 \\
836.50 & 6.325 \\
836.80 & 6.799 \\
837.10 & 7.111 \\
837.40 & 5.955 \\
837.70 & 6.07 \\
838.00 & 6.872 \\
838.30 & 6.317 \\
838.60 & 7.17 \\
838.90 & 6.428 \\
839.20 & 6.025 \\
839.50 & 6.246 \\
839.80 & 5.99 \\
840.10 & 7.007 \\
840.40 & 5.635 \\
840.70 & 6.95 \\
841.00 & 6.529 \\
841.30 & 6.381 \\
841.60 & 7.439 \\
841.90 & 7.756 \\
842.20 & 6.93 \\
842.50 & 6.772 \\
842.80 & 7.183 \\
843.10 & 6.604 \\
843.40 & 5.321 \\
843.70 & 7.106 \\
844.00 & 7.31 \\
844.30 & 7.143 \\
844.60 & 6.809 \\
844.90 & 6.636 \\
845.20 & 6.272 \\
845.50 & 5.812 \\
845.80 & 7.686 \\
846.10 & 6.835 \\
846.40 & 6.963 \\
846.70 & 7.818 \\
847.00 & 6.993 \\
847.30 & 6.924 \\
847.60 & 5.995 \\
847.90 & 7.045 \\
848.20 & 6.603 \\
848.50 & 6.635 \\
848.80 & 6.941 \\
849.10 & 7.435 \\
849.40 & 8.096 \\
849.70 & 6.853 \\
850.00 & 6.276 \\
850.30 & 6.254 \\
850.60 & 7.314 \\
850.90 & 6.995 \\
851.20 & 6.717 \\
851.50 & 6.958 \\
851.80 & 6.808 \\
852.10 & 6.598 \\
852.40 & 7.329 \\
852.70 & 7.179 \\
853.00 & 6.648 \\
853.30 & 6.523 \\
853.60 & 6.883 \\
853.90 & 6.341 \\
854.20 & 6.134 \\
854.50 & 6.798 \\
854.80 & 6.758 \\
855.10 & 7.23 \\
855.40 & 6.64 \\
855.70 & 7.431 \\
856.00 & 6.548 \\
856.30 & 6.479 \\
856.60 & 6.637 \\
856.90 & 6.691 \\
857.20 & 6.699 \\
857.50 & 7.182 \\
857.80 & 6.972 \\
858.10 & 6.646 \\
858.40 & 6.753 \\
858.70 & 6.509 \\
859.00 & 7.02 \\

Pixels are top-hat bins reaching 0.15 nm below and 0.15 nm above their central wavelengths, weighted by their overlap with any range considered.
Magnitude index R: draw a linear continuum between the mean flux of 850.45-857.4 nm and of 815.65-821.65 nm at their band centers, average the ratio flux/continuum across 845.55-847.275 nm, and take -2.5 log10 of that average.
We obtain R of -0.05 mag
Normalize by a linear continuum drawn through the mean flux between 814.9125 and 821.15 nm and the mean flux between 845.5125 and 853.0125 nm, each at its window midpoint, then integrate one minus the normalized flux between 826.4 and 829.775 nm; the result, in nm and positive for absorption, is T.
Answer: 0.14 nm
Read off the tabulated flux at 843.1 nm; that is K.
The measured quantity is 6.604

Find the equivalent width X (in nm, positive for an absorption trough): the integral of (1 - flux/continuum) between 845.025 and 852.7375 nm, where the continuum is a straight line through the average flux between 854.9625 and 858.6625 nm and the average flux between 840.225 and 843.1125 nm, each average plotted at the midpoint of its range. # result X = -0.08 nm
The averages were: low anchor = 6.83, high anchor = 6.81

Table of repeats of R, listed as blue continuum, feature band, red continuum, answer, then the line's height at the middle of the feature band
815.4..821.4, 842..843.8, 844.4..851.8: 0.03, 6.89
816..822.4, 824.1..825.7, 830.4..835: -0.02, 6.83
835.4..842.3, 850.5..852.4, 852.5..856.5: -0.03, 6.71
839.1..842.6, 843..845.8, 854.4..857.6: 0.01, 6.69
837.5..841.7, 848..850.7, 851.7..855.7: -0.04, 6.69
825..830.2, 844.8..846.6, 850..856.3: 0.01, 6.78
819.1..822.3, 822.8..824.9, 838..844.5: 0.01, 6.9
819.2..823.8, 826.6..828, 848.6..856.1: 0.05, 6.93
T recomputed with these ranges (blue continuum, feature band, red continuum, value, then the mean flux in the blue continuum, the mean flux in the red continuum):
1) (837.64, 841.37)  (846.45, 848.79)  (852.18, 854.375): -0.09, 6.44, 6.72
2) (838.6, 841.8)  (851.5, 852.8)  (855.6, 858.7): -0.05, 6.52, 6.78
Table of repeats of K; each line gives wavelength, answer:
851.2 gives 6.717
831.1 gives 6.65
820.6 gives 6.826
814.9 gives 7.201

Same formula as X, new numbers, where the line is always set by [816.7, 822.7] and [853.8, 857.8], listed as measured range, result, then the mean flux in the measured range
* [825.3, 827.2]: -0.002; 6.96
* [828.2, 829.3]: 0.034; 6.72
